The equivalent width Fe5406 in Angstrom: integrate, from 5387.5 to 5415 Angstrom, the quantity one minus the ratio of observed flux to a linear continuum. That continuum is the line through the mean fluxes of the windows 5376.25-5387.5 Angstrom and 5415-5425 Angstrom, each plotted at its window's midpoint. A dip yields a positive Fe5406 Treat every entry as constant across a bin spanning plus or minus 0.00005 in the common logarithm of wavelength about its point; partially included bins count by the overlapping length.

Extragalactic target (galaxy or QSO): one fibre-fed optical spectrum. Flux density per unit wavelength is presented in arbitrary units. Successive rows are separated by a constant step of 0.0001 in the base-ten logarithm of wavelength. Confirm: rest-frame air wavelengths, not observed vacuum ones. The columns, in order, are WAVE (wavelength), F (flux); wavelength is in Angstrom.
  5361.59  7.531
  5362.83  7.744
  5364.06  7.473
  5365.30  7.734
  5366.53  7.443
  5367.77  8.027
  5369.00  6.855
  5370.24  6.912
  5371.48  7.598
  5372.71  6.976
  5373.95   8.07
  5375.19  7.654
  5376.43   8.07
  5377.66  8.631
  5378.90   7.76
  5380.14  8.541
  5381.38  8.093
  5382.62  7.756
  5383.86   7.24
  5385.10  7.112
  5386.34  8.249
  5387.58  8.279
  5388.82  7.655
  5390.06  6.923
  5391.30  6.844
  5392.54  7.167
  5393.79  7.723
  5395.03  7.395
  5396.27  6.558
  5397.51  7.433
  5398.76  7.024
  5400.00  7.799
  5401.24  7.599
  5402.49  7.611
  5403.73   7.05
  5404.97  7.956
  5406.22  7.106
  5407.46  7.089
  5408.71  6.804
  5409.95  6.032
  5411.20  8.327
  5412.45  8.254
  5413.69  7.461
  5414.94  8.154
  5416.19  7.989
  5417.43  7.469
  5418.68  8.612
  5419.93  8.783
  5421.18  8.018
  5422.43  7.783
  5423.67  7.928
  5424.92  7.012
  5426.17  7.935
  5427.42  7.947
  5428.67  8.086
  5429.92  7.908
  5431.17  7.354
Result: 2.1 Angstrom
